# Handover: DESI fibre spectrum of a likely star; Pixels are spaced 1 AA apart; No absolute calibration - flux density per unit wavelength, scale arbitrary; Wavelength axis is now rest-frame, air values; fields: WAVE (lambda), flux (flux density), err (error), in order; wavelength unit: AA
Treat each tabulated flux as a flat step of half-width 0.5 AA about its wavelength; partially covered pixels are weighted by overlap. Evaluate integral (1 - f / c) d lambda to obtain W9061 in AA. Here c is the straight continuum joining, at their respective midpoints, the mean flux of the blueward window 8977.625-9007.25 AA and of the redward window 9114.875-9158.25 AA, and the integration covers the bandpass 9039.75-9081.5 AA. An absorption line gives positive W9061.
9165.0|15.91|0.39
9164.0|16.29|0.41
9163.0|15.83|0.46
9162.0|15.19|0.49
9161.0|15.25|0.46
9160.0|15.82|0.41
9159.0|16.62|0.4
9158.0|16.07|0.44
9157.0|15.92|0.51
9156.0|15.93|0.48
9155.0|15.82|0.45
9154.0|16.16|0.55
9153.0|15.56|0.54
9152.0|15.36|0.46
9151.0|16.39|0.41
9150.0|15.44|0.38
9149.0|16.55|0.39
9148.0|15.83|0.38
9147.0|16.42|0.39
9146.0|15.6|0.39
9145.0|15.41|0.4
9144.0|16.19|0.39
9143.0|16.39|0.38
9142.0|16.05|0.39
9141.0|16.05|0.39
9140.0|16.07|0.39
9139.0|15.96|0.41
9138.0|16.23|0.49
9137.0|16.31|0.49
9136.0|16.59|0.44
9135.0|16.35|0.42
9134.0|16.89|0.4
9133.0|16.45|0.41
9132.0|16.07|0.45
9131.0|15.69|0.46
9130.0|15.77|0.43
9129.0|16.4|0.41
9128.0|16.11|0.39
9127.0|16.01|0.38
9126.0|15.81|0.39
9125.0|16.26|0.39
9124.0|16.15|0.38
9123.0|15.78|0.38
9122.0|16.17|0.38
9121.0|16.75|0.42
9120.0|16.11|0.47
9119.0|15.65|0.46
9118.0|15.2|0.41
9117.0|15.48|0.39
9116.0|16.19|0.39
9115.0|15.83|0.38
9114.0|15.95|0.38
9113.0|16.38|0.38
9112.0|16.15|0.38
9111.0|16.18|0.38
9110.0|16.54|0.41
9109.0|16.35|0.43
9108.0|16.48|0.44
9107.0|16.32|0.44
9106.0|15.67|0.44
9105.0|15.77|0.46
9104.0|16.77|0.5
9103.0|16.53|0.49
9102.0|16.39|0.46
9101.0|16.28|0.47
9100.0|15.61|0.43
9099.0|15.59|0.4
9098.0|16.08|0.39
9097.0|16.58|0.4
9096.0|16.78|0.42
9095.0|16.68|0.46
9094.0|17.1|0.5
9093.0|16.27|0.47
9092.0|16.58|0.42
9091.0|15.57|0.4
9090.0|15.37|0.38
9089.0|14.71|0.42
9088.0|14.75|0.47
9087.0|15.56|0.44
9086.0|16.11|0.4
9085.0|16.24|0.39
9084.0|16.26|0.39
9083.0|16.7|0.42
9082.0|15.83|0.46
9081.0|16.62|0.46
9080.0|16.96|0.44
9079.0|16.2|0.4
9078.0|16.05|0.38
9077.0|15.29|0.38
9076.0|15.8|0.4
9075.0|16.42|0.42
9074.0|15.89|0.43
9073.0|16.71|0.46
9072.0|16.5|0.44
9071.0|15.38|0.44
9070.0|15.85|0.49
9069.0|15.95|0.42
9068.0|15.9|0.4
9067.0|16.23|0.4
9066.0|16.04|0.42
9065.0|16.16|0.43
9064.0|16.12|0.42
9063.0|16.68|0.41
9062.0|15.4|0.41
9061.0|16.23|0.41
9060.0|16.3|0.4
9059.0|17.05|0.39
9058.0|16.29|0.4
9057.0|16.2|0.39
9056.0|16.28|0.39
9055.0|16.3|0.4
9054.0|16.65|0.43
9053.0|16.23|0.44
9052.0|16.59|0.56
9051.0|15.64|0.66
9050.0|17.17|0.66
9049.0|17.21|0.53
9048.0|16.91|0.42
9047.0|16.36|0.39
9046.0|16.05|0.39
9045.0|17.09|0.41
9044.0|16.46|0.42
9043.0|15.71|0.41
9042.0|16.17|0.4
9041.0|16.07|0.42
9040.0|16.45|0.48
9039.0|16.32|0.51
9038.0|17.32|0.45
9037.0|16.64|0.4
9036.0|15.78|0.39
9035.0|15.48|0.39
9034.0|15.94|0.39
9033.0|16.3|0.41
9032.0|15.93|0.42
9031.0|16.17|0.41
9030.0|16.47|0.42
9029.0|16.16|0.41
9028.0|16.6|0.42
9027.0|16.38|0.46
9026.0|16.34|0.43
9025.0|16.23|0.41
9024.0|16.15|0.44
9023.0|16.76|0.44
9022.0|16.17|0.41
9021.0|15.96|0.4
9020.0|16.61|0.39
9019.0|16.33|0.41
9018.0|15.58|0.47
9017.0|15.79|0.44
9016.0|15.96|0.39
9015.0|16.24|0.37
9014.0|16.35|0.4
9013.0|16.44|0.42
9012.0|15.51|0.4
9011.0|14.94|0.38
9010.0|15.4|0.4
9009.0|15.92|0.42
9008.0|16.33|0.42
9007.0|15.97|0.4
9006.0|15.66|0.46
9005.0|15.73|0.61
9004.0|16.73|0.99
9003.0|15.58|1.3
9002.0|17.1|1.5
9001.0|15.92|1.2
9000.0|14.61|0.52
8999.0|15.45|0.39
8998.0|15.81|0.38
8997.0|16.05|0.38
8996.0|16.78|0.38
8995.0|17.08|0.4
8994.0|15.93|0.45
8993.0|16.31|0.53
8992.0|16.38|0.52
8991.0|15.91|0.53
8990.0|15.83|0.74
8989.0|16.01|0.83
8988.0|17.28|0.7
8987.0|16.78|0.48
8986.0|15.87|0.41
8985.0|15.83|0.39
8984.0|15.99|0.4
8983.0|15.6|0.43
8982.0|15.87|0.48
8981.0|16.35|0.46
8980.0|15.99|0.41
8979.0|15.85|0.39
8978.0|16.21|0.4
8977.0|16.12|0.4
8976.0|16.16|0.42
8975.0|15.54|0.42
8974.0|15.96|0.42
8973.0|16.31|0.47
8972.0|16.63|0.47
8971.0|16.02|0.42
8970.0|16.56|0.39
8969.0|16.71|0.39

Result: -0.56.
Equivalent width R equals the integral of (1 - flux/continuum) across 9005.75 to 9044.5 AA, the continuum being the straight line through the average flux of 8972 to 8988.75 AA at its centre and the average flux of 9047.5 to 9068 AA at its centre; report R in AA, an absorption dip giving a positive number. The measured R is 0.3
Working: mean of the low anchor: 16.1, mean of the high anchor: 16.4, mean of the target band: 16.1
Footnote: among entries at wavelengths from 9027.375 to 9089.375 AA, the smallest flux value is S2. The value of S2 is 14.71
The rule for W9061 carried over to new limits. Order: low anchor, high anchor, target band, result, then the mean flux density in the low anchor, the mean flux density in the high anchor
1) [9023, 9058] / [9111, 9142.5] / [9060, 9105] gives 0.3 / 16.4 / 16.1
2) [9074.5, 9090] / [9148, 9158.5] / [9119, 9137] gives -0.3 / 15.9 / 15.9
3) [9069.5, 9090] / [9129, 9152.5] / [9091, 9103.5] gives -0.3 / 16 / 16.1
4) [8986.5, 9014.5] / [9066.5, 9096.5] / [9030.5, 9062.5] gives -0.5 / 16.1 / 16.1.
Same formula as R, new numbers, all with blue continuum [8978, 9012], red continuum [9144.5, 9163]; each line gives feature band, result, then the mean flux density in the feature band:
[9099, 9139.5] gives -0.6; 16.1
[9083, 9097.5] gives -0.1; 16.1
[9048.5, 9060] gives -0.4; 16.5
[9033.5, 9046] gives -0.2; 16.3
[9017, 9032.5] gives -0.2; 16.2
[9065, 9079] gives -0.1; 16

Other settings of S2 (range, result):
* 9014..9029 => 15.58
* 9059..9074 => 15.38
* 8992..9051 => 14.61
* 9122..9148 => 15.41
